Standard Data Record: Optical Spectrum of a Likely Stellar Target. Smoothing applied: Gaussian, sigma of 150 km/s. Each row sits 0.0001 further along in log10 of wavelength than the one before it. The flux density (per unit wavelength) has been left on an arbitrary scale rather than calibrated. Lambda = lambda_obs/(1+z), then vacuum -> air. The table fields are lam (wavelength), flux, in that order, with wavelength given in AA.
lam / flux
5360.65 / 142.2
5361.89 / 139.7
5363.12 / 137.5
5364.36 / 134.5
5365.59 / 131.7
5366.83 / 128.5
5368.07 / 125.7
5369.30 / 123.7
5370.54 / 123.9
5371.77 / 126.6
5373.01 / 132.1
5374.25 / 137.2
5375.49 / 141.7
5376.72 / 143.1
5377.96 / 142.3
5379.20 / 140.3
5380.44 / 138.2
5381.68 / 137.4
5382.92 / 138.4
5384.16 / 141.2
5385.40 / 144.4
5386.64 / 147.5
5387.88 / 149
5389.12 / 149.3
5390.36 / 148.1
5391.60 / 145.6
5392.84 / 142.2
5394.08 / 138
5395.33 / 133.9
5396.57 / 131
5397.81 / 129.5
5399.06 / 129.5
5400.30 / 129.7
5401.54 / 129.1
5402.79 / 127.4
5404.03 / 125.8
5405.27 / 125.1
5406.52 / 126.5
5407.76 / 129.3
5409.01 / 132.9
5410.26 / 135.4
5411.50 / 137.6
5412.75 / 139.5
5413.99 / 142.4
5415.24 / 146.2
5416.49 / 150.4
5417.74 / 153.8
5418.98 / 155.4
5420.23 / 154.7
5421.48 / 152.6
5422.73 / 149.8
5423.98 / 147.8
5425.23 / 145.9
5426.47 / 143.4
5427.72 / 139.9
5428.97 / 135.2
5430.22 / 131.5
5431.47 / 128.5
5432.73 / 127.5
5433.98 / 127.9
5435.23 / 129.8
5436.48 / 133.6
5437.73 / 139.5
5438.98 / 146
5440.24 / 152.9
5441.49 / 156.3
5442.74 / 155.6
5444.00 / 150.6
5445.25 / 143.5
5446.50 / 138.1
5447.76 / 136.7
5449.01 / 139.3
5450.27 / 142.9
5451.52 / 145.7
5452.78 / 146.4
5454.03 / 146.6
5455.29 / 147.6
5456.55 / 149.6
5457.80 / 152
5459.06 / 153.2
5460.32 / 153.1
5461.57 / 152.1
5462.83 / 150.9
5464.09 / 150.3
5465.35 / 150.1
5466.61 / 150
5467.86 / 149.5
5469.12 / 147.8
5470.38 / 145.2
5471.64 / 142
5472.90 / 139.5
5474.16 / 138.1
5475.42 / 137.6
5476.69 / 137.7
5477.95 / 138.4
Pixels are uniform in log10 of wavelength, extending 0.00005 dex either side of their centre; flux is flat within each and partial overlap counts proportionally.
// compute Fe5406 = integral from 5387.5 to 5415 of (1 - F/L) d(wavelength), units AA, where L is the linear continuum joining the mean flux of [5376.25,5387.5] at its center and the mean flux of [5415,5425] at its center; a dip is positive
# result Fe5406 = 2.07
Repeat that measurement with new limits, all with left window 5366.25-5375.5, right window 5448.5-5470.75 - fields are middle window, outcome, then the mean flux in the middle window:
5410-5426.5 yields -0.9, 147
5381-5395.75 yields -1.1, 143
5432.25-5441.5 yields 0.3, 138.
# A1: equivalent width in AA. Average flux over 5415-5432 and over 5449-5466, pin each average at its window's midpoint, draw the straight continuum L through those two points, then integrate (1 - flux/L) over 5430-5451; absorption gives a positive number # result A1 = 1.0 AA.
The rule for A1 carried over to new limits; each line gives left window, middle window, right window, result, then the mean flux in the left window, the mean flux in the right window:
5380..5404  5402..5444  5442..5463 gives 0.7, 138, 147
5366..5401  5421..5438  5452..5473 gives 0.7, 137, 149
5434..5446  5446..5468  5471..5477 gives -0.9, 144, 139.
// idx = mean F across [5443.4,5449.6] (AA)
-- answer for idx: 142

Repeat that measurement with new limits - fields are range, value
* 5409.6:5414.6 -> 139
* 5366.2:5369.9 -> 126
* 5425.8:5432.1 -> 136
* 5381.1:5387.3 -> 142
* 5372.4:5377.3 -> 139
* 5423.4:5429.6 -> 143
